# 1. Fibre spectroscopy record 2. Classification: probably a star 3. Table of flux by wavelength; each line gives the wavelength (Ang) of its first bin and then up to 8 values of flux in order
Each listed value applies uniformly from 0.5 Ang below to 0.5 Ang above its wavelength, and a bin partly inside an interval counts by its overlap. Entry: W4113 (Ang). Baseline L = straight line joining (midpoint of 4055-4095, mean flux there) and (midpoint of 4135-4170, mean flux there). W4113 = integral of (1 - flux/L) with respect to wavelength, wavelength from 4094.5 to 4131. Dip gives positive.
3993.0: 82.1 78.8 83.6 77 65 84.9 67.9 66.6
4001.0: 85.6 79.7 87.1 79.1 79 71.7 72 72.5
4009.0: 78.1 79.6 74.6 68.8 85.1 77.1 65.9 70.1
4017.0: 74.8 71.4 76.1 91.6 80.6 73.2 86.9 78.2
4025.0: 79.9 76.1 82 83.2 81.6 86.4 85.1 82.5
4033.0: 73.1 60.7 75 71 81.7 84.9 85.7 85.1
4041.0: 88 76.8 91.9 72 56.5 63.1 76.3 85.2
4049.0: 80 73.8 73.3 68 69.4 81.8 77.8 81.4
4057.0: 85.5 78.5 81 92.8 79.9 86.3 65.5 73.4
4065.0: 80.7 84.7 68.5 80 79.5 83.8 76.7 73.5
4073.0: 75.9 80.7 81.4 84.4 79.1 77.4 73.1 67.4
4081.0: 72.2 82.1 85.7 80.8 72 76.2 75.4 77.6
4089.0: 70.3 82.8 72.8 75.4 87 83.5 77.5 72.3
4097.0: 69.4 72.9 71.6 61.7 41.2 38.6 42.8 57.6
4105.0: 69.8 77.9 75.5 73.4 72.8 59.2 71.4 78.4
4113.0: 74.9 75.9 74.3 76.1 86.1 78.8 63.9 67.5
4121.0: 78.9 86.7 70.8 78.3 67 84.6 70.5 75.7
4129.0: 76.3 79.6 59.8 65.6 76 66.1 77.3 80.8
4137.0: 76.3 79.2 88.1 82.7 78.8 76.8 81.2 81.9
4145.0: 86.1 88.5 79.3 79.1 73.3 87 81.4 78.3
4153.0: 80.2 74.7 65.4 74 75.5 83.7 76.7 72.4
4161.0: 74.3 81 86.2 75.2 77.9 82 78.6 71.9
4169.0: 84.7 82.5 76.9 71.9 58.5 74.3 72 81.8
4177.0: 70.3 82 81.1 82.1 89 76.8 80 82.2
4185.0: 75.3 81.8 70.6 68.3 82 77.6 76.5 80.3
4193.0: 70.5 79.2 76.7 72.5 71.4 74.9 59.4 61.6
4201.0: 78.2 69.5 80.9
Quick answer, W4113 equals 3.8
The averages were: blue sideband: 78.6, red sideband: 79.2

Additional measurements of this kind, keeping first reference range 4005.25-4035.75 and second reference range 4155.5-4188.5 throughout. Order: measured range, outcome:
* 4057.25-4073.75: -0.38 Ang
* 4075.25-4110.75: 2.50 Ang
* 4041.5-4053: 0.46 Ang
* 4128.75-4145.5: 0.01 Ang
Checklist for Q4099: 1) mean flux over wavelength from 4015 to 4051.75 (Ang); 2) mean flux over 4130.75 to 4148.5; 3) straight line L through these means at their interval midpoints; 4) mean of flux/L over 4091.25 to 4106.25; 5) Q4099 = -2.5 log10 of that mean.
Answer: 0.17 mag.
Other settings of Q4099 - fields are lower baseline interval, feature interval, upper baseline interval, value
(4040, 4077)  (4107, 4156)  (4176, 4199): 0.017 mag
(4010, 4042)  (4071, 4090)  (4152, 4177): 0.008 mag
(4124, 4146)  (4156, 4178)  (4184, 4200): -0.017 mag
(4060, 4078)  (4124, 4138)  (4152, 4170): 0.058 mag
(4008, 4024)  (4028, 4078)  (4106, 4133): -0.036 mag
